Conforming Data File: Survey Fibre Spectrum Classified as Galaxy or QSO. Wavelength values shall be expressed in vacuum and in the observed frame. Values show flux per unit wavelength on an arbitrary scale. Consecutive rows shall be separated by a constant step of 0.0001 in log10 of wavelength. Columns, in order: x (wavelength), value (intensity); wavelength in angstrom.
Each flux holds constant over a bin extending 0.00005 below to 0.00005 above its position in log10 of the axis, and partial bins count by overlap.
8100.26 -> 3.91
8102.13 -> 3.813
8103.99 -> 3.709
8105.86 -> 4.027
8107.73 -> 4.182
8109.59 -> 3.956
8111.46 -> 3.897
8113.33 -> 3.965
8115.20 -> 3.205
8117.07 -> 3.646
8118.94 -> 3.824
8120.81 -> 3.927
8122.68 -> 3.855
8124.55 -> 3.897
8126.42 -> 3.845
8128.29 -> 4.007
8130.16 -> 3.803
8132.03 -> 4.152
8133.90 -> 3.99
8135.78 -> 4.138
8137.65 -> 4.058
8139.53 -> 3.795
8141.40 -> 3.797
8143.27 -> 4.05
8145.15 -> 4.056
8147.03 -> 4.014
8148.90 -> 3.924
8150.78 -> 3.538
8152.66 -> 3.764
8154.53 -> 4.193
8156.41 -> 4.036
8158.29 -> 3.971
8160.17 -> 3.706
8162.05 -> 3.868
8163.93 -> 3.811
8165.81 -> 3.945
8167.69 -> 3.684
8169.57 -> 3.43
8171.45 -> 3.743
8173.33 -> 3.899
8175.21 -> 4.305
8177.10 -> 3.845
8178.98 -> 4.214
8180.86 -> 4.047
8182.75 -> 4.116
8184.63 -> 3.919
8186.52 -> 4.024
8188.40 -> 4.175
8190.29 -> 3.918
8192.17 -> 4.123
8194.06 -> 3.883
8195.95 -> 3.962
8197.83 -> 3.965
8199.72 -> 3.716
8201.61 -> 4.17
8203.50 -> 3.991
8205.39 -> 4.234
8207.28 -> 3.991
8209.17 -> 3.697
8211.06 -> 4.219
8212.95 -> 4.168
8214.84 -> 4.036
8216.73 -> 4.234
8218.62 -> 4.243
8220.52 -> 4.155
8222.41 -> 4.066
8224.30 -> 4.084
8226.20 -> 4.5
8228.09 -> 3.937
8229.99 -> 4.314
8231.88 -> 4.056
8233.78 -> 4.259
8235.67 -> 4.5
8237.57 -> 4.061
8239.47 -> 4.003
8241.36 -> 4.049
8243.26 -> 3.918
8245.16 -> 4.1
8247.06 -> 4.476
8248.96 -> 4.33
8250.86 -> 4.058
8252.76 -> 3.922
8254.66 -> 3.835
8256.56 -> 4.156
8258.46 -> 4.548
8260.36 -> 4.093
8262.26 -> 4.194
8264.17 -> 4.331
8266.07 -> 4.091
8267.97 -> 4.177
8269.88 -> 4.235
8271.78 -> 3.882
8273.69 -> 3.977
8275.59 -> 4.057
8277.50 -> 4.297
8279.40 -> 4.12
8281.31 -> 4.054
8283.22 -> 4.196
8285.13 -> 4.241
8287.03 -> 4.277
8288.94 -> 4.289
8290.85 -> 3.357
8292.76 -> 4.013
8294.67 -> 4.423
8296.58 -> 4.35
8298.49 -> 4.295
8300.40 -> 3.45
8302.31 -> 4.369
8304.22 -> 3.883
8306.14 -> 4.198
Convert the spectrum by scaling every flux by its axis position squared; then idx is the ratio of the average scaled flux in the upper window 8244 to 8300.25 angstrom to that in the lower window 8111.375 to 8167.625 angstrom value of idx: 1.1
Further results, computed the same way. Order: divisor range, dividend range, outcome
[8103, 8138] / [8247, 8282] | 1.10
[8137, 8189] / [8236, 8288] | 1.08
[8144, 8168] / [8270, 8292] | 1.08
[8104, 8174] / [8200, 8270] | 1.09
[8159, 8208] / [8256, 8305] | 1.07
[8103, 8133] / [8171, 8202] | 1.05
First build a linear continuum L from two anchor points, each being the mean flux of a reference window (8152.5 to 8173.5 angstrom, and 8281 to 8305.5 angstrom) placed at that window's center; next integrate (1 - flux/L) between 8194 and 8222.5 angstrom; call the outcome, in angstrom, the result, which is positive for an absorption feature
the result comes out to -0.9 angstrom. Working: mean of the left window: 3.84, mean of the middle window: 4.05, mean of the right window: 4.09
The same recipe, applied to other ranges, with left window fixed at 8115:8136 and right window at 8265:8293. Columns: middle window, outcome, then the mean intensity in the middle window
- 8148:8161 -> 0.1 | 3.88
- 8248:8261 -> -0.3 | 4.14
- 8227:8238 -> -0.5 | 4.2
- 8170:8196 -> -0.3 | 4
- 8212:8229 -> -0.7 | 4.16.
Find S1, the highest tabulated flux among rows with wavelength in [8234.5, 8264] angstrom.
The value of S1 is 4.548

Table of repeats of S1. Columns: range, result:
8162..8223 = 4.305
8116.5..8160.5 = 4.193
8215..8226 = 4.243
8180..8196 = 4.175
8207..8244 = 4.5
